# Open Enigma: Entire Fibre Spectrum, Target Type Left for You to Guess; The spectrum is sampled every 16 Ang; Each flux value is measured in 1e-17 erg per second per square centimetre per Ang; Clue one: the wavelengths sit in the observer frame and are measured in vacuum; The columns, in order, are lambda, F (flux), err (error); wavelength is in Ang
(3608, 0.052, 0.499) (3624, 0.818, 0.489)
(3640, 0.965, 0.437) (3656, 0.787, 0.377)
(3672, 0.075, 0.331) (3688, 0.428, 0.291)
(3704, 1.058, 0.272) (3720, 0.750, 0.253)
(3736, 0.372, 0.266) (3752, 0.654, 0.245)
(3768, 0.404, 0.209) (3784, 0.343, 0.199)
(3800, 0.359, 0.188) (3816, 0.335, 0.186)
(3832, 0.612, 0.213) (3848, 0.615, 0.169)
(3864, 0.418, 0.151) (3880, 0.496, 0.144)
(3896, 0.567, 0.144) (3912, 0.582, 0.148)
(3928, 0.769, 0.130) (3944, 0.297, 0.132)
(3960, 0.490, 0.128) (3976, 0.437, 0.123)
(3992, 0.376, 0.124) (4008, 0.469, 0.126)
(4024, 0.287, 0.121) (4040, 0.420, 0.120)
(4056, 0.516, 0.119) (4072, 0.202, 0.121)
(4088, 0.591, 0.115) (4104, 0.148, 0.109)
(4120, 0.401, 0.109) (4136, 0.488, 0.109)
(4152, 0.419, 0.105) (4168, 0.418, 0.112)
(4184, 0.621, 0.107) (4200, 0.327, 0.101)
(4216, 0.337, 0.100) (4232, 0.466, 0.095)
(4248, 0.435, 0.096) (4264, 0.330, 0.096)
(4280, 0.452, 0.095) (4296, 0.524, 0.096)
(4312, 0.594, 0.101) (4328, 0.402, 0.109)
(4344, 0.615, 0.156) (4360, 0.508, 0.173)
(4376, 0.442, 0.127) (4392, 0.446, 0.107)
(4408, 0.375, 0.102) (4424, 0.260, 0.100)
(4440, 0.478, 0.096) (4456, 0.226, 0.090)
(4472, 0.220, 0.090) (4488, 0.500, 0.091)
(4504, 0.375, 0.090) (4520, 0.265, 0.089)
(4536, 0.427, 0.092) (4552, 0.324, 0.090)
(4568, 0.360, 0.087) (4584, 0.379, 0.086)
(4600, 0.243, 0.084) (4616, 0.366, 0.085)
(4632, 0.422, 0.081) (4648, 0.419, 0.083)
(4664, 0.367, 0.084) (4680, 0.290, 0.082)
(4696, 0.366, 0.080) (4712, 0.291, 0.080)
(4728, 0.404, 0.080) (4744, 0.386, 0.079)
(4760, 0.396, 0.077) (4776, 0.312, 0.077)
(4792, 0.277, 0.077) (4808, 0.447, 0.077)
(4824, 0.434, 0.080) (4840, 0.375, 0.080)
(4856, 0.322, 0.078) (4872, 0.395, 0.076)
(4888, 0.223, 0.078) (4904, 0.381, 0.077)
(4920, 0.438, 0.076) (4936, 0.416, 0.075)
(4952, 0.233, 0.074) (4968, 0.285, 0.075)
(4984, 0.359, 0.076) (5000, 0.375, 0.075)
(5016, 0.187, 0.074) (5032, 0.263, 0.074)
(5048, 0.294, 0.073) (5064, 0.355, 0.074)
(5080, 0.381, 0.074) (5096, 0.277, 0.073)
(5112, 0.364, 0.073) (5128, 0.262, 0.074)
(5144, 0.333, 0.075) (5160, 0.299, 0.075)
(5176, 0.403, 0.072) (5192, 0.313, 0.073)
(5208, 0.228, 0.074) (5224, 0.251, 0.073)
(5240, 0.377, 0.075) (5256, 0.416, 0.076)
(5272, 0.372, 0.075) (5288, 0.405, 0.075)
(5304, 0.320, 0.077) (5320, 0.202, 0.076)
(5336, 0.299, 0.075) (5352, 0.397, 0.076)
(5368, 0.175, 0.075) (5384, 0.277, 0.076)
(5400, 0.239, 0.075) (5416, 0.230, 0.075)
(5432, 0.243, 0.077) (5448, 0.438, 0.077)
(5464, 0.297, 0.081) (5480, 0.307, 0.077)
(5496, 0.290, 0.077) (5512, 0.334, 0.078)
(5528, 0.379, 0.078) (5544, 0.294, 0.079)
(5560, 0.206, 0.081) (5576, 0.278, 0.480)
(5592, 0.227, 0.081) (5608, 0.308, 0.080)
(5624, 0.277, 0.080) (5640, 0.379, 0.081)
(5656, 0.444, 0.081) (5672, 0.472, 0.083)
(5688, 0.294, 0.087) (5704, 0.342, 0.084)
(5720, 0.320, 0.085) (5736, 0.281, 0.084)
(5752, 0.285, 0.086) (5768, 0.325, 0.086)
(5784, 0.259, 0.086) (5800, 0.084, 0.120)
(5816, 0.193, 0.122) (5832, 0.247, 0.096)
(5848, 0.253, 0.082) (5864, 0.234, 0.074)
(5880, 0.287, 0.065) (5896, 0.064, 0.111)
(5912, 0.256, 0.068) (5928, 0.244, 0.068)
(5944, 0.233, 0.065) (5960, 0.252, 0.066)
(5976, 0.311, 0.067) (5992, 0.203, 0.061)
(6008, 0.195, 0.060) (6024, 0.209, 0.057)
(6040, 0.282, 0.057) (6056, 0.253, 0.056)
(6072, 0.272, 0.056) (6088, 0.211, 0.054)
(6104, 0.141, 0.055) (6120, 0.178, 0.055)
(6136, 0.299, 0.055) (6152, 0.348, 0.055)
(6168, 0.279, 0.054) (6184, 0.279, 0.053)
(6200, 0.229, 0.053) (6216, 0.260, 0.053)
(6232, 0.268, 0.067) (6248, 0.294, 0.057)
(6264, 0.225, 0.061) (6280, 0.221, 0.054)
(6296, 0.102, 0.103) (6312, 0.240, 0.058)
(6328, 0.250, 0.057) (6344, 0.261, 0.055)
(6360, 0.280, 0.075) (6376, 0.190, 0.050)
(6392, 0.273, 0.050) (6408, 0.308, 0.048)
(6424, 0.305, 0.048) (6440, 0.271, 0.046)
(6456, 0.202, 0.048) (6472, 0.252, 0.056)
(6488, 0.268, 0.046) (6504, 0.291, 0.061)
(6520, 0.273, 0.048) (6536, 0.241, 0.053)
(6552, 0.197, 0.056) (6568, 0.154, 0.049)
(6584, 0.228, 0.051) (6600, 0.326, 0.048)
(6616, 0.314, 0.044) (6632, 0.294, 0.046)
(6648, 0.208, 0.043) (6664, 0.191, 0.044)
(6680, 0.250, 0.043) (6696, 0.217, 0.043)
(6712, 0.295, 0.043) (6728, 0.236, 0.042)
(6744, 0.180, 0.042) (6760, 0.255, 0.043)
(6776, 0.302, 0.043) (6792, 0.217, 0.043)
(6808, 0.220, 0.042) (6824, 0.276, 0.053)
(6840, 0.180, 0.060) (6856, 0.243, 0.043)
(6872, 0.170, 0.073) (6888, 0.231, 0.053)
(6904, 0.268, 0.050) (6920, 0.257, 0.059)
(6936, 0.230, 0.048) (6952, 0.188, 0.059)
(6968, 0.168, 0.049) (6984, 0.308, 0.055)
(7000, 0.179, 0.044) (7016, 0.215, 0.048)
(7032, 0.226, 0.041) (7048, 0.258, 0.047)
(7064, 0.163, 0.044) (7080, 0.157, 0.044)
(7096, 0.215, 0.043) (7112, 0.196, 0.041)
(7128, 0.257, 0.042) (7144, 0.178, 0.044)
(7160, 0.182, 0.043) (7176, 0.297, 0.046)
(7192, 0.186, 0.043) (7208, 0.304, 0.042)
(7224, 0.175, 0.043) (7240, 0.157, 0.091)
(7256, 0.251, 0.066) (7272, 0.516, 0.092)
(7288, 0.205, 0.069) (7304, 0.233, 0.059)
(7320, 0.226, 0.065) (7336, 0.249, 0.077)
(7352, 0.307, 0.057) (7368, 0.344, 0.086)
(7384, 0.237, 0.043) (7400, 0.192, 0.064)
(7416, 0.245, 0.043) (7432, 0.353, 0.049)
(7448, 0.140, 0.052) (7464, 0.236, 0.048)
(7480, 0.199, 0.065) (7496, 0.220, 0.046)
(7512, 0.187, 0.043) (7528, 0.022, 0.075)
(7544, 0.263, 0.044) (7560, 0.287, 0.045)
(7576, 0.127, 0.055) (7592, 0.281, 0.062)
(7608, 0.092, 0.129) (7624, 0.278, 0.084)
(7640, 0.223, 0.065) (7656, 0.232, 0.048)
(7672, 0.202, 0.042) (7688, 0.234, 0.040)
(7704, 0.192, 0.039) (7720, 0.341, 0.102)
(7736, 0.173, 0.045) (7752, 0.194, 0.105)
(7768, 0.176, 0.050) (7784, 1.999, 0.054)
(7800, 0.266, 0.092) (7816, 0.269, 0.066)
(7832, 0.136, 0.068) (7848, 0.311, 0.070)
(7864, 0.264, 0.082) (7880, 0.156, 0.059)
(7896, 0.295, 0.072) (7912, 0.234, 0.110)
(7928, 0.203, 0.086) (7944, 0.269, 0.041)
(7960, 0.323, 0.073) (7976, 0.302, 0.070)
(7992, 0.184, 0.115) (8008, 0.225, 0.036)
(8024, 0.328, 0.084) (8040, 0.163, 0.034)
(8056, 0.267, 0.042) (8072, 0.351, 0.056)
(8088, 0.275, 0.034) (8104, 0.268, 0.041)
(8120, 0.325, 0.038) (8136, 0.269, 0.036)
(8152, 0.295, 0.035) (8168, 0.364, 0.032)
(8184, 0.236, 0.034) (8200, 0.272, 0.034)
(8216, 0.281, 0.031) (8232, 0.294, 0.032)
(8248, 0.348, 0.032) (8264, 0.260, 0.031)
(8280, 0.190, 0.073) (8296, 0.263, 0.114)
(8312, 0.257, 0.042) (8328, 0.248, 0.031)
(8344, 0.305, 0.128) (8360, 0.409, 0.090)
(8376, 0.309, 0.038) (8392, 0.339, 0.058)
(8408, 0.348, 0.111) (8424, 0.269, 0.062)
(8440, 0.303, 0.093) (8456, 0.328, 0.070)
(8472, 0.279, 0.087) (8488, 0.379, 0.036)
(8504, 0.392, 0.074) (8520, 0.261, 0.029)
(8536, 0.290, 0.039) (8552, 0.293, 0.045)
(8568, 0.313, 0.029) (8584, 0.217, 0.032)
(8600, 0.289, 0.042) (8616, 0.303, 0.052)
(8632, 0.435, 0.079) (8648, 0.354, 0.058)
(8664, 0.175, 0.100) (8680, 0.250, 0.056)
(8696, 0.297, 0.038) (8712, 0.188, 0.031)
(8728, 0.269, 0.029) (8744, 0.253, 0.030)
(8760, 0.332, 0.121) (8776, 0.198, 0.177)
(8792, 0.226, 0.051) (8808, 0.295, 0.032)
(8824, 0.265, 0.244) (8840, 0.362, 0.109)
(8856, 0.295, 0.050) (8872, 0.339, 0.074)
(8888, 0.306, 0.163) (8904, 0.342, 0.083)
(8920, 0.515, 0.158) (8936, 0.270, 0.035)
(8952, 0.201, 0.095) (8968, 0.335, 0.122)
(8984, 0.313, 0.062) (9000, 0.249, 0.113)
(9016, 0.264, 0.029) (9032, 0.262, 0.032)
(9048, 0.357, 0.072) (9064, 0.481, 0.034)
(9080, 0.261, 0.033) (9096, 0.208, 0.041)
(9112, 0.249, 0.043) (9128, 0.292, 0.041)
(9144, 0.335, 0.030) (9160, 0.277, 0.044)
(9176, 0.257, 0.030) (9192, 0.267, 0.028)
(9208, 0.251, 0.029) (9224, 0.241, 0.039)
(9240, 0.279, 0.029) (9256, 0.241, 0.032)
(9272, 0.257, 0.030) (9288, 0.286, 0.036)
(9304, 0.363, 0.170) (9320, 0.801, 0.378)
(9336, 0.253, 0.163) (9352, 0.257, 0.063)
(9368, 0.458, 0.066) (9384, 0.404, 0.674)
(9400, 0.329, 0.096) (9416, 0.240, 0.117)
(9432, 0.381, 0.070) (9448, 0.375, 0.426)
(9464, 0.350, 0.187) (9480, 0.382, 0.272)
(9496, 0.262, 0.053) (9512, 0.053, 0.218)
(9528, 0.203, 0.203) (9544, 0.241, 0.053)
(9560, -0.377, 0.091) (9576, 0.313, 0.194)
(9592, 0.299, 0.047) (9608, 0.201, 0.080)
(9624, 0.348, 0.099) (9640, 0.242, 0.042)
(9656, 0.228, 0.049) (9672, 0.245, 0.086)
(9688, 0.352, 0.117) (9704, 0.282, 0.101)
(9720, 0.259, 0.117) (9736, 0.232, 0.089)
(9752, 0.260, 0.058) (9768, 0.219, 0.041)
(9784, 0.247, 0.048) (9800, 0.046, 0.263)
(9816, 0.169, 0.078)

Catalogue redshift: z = 1.09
